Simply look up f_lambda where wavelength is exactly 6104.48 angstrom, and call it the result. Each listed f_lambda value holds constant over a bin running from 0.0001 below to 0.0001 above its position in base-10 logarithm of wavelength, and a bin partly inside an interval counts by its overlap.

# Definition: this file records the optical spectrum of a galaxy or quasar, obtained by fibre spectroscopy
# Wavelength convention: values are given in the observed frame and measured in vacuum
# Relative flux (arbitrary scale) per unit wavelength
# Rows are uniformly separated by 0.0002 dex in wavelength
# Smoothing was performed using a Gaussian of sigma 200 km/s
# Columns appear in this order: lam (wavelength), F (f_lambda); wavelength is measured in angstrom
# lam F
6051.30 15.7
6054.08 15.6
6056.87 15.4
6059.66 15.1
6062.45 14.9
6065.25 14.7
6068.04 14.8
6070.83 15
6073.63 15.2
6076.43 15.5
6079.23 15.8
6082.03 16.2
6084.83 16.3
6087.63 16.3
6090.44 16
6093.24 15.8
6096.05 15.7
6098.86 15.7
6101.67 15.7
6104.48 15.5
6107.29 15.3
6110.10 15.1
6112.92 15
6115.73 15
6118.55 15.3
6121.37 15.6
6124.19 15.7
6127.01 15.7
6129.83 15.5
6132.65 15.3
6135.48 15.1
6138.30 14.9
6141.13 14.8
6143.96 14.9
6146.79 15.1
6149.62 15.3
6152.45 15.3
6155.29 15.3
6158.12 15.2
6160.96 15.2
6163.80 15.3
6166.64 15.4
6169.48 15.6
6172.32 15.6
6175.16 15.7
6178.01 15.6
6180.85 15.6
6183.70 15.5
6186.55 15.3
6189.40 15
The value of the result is 15.5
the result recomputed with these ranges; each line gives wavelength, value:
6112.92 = 15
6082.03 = 16.2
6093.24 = 15.8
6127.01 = 15.7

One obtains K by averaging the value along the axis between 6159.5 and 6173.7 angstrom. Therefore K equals 15.4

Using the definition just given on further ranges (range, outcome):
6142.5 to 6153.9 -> 15.1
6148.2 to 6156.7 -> 15.3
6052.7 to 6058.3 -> 15.5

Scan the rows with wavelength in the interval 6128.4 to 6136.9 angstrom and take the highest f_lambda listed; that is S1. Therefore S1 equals 15.5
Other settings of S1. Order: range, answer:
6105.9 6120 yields 15.3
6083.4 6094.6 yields 16.3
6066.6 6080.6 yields 15.8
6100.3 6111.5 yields 15.7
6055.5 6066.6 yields 15.4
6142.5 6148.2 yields 15.1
